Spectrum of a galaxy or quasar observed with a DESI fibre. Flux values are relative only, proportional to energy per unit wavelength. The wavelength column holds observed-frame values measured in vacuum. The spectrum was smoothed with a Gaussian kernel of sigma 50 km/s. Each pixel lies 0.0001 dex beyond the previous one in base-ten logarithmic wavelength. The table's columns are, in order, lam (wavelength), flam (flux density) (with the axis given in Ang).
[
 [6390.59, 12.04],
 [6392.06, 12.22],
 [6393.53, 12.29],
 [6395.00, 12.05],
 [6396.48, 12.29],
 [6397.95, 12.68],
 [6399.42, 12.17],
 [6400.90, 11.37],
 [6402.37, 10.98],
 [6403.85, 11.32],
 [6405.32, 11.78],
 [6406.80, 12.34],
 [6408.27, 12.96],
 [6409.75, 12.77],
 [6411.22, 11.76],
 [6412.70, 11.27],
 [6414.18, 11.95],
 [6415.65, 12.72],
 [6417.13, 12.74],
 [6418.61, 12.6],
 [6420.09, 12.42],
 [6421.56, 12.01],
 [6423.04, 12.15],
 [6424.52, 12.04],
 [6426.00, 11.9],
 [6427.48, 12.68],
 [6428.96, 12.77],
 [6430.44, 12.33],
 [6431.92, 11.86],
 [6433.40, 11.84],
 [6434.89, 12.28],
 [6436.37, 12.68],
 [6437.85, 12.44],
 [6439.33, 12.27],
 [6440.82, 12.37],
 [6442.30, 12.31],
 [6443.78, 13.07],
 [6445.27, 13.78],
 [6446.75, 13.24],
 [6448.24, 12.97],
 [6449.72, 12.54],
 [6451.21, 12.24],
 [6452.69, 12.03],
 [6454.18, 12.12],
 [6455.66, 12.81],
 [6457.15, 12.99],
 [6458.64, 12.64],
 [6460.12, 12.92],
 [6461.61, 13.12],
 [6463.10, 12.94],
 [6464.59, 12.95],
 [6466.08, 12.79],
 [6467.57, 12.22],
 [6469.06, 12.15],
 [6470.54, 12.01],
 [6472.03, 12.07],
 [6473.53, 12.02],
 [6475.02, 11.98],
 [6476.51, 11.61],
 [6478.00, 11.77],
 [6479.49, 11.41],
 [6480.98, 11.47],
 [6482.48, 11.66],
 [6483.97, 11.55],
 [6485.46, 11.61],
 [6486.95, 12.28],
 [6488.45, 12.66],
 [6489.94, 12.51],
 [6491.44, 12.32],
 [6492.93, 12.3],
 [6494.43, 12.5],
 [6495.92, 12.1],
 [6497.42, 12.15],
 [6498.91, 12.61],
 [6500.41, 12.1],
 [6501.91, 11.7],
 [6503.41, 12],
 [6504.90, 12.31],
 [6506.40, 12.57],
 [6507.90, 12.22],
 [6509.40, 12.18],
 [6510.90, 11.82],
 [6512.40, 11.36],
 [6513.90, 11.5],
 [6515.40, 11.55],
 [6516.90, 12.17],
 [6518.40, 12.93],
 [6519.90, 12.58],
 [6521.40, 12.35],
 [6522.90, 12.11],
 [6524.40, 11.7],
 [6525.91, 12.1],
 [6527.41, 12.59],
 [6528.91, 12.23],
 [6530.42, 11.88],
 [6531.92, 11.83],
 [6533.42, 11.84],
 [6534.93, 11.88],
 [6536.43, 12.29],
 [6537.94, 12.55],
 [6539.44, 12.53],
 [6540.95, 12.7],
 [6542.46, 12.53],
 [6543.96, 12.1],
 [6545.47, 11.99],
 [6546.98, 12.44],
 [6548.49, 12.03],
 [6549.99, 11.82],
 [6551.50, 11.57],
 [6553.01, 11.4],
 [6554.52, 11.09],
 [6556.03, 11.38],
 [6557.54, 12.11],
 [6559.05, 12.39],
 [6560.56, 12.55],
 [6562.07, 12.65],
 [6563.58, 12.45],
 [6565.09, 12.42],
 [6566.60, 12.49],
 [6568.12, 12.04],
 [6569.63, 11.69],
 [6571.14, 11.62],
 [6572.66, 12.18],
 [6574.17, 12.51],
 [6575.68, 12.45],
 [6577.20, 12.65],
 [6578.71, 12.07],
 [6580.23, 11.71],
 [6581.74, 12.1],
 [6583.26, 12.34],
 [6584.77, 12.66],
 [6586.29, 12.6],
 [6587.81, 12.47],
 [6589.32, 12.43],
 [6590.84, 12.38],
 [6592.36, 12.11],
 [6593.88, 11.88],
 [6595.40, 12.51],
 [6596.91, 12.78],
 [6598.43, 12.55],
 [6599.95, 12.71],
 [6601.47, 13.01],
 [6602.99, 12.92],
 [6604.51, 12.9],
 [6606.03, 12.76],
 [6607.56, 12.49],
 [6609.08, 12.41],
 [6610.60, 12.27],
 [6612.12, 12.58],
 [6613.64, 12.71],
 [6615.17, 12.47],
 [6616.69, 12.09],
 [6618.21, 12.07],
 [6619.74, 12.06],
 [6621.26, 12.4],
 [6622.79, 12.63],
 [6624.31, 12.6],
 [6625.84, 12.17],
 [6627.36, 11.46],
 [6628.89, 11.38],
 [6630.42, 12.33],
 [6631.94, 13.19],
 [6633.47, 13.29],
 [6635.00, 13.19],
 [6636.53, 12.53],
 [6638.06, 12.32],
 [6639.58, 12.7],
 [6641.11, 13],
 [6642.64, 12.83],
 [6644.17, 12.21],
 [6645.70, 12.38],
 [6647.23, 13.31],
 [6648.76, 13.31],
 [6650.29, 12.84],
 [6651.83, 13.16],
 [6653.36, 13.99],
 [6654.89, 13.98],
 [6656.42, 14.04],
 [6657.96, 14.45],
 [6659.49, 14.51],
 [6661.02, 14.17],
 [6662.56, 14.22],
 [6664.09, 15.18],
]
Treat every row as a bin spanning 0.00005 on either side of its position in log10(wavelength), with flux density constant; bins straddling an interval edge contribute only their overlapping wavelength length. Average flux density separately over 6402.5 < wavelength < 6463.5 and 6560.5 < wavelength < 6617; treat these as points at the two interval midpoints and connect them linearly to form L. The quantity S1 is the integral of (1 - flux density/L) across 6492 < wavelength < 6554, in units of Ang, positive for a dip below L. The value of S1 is 1.5 Ang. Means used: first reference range 12.4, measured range 12.1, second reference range 12.4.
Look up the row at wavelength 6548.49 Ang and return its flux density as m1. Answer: 12.03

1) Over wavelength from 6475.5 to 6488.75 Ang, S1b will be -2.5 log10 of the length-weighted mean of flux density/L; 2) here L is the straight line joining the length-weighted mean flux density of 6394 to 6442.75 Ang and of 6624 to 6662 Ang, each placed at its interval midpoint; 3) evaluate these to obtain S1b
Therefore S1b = 0.060 mag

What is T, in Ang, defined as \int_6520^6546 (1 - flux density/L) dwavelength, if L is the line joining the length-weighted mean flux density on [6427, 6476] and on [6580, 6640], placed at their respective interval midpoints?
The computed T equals 0.6 Ang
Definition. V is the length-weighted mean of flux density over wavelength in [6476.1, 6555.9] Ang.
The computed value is 12.1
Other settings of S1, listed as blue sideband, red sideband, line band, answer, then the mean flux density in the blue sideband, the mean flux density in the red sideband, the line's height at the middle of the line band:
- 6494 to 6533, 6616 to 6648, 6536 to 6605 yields 0.1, 12.1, 12.5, 12.3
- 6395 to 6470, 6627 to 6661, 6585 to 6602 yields 0.5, 12.4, 13.1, 12.9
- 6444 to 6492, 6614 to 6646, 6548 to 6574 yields 0.9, 12.4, 12.4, 12.4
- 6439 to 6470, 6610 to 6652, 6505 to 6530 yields 1.0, 12.7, 12.5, 12.6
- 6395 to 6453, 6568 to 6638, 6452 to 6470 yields -0.5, 12.3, 12.4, 12.3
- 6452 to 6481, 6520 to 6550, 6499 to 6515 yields 0.3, 12.3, 12.2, 12.2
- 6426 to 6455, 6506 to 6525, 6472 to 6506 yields 0.5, 12.5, 12.1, 12.2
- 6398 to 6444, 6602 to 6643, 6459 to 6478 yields -0.2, 12.2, 12.5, 12.3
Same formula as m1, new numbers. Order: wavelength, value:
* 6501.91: 11.7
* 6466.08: 12.79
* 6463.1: 12.94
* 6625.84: 12.17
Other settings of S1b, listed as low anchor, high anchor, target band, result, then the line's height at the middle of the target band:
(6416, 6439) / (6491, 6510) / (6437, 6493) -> -0.01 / 12.3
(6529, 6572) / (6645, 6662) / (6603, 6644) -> 0.06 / 13.2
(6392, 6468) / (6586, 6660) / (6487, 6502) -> 0.02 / 12.5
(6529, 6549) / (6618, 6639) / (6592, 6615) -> -0.02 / 12.4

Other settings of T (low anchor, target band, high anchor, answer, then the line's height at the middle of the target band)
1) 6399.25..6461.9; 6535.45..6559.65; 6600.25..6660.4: 1.1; 12.6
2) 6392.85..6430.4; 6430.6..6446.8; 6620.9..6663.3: -0.3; 12.3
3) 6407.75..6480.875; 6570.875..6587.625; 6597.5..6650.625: 0.3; 12.5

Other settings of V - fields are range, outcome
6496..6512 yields 12.1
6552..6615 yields 12.3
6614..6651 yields 12.5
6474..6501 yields 12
